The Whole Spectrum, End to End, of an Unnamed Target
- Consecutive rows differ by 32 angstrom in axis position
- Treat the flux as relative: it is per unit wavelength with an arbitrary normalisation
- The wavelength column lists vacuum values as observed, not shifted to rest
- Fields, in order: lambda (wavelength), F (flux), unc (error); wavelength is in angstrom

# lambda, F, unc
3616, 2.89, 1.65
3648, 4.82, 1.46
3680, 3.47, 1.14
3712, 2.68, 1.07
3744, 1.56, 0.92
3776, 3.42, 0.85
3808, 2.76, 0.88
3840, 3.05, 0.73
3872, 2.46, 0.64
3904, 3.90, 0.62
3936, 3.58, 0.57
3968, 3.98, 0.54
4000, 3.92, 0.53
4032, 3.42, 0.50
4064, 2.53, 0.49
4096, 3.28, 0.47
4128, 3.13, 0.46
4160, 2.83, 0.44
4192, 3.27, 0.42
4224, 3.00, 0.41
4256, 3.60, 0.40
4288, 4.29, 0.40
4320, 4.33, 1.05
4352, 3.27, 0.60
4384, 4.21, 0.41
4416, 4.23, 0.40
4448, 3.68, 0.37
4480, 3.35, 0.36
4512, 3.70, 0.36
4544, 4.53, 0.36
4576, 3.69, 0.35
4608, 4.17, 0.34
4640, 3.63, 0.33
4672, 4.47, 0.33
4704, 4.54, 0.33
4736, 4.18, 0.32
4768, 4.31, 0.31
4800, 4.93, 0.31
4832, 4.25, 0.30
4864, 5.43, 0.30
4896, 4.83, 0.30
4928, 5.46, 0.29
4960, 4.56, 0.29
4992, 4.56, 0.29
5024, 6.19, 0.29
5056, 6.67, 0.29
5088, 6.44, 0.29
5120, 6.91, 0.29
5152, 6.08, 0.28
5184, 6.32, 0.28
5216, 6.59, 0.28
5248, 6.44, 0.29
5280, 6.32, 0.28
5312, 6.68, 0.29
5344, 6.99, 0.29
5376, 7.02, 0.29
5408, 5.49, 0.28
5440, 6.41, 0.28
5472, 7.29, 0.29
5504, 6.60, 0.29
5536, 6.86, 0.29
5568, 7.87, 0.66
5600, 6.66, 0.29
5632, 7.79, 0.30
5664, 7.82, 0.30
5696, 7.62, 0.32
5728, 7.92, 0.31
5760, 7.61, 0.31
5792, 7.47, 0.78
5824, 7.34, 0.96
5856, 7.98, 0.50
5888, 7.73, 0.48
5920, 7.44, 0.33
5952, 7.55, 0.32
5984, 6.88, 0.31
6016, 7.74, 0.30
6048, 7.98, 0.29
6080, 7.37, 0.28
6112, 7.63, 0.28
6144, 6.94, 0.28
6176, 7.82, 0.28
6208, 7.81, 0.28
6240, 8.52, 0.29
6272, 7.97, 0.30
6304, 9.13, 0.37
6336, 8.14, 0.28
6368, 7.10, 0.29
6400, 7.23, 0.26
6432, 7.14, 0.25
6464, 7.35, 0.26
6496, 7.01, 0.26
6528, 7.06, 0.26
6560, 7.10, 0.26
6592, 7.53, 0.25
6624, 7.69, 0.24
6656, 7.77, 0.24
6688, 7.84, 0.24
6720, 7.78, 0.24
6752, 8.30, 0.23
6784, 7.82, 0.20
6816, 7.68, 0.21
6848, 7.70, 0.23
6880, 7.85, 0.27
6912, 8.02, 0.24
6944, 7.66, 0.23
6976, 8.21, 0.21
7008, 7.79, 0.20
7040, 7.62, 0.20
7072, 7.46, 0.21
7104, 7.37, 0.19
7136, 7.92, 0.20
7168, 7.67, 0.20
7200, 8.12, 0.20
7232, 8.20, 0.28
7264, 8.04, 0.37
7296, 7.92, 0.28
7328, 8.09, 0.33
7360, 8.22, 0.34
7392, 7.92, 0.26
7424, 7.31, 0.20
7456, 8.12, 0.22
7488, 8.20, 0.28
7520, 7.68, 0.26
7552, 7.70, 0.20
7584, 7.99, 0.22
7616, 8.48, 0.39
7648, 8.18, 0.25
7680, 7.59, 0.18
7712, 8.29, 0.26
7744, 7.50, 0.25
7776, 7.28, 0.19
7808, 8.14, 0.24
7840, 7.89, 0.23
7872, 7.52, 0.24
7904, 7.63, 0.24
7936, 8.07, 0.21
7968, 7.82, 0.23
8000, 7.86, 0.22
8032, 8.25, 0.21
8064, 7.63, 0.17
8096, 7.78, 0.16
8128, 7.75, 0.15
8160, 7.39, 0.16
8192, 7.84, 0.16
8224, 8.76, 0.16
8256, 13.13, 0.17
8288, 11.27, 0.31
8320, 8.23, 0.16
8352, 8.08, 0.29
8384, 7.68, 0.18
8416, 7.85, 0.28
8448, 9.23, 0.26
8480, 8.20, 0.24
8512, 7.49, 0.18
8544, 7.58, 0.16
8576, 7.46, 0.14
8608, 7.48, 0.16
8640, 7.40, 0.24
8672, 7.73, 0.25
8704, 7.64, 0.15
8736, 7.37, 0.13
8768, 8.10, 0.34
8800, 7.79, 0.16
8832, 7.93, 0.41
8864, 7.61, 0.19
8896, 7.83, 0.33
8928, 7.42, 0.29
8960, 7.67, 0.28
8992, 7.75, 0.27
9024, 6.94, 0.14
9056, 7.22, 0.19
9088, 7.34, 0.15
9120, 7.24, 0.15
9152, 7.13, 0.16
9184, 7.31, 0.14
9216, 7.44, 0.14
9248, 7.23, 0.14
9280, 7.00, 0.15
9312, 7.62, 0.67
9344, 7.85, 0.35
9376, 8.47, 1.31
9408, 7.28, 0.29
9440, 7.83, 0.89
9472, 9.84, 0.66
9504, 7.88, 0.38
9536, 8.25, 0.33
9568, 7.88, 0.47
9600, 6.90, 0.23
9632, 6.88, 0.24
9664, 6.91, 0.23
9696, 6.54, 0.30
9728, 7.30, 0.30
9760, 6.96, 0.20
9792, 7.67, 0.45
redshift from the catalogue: 0.257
